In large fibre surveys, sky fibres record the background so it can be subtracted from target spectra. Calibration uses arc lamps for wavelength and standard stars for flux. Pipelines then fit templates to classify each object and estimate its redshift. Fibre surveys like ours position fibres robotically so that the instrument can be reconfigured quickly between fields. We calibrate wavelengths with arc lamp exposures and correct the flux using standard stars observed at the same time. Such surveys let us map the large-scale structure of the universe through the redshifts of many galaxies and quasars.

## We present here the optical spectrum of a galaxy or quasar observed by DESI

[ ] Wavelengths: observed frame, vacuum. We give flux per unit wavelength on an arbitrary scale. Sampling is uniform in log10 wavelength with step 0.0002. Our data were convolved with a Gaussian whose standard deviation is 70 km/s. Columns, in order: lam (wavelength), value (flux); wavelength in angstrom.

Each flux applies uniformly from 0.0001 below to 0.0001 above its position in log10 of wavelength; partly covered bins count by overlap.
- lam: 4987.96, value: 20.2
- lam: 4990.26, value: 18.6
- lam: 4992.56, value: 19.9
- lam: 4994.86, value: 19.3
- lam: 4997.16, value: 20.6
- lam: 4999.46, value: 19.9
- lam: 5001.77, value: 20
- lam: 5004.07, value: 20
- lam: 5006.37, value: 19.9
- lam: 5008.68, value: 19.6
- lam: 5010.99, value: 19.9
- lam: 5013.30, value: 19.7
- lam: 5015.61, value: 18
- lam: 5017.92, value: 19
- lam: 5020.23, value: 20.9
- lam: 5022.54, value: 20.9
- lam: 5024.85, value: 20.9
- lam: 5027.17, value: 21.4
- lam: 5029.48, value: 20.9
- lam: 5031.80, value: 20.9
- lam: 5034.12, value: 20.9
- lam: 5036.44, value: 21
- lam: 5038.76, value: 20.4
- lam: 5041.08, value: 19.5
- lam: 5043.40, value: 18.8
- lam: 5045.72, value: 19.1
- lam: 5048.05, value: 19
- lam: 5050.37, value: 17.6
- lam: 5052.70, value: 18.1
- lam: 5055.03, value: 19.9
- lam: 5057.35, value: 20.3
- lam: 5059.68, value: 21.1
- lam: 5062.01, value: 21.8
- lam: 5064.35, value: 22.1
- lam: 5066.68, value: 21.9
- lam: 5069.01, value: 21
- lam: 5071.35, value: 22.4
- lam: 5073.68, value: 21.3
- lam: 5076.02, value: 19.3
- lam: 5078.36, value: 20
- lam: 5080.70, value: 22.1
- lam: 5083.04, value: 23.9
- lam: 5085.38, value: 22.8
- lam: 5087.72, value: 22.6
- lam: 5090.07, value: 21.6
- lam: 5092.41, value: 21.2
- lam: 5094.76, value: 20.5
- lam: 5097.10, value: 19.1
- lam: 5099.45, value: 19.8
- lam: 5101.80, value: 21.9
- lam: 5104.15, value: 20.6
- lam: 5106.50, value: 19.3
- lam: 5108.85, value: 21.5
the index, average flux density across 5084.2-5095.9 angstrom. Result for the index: 21.7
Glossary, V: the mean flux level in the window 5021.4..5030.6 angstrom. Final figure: 21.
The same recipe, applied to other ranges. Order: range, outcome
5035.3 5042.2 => 20.3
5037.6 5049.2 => 19.4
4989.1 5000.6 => 19.7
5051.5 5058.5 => 19.4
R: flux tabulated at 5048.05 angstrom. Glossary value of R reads 19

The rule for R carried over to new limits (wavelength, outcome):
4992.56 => 19.9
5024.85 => 20.9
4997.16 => 20.6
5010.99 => 19.9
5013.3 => 19.7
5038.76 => 20.4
